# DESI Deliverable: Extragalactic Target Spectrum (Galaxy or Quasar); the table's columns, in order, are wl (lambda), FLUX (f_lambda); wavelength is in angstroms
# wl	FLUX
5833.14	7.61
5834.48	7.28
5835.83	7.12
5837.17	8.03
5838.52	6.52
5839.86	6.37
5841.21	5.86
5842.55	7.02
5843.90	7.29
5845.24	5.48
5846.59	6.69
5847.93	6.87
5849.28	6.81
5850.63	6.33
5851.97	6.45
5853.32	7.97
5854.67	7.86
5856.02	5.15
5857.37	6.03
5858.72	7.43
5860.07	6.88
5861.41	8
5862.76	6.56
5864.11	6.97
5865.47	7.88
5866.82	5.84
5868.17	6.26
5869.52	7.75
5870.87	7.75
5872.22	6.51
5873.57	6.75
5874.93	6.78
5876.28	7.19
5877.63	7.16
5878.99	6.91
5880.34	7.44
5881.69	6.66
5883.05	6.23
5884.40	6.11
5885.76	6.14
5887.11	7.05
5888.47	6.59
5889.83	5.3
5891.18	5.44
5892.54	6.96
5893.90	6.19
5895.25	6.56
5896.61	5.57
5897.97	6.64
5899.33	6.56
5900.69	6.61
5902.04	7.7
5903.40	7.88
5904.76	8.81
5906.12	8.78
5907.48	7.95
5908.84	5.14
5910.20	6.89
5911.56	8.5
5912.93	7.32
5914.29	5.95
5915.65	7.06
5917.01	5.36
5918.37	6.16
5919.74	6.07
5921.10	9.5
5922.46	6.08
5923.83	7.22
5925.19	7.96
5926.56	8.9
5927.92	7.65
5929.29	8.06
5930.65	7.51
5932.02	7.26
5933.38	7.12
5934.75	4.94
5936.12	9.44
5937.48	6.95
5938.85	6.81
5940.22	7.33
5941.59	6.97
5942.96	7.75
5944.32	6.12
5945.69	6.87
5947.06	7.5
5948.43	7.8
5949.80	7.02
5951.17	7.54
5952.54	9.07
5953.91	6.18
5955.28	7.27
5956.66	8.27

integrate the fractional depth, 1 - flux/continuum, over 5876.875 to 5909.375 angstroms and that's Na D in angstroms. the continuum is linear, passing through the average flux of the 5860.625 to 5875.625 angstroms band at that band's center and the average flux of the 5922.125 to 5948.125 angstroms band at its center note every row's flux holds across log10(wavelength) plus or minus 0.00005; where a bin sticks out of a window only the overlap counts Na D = 1.6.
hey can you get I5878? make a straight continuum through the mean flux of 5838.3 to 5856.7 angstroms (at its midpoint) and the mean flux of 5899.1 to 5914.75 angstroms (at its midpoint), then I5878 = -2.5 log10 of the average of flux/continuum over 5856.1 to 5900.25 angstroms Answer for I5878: 0.05 mag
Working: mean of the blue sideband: 6.62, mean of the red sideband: 7.38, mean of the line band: 6.67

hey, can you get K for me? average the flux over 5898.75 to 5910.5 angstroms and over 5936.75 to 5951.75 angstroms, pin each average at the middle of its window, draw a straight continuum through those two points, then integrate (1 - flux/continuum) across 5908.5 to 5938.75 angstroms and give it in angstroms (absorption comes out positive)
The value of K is 0.5 angstroms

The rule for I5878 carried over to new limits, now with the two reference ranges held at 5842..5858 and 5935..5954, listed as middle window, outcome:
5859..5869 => -0.03 mag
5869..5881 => -0.04 mag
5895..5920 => 0.02 mag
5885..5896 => 0.11 mag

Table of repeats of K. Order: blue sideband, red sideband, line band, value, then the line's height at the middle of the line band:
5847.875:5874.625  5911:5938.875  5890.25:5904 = 1.0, 7.09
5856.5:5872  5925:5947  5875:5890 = 0.9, 7.08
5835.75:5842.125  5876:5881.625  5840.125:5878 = 0.6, 6.94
